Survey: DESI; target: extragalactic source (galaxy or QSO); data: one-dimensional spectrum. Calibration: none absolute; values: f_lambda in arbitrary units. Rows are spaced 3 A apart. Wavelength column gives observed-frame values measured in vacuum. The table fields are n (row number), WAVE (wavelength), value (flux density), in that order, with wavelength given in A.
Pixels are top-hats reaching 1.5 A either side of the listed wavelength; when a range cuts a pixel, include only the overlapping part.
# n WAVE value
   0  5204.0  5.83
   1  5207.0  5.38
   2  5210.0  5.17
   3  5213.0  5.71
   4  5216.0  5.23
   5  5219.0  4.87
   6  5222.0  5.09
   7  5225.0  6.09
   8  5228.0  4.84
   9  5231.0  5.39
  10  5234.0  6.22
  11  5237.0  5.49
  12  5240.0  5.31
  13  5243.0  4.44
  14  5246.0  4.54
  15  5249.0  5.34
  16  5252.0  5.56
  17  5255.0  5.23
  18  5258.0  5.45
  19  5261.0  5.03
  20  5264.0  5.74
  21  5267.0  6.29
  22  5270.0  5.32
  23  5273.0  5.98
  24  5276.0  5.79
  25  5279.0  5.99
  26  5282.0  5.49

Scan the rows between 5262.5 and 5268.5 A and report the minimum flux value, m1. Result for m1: 5.74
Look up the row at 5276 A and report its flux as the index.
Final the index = 5.79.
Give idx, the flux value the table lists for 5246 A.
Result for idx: 4.54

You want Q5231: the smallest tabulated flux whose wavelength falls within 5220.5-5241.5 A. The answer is 4.84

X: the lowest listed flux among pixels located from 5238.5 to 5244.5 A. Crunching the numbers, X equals 4.44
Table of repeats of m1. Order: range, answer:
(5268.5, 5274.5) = 5.32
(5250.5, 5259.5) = 5.23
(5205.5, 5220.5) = 4.87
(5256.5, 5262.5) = 5.03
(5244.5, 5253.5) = 4.54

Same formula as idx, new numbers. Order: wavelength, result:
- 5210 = 5.17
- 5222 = 5.09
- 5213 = 5.71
